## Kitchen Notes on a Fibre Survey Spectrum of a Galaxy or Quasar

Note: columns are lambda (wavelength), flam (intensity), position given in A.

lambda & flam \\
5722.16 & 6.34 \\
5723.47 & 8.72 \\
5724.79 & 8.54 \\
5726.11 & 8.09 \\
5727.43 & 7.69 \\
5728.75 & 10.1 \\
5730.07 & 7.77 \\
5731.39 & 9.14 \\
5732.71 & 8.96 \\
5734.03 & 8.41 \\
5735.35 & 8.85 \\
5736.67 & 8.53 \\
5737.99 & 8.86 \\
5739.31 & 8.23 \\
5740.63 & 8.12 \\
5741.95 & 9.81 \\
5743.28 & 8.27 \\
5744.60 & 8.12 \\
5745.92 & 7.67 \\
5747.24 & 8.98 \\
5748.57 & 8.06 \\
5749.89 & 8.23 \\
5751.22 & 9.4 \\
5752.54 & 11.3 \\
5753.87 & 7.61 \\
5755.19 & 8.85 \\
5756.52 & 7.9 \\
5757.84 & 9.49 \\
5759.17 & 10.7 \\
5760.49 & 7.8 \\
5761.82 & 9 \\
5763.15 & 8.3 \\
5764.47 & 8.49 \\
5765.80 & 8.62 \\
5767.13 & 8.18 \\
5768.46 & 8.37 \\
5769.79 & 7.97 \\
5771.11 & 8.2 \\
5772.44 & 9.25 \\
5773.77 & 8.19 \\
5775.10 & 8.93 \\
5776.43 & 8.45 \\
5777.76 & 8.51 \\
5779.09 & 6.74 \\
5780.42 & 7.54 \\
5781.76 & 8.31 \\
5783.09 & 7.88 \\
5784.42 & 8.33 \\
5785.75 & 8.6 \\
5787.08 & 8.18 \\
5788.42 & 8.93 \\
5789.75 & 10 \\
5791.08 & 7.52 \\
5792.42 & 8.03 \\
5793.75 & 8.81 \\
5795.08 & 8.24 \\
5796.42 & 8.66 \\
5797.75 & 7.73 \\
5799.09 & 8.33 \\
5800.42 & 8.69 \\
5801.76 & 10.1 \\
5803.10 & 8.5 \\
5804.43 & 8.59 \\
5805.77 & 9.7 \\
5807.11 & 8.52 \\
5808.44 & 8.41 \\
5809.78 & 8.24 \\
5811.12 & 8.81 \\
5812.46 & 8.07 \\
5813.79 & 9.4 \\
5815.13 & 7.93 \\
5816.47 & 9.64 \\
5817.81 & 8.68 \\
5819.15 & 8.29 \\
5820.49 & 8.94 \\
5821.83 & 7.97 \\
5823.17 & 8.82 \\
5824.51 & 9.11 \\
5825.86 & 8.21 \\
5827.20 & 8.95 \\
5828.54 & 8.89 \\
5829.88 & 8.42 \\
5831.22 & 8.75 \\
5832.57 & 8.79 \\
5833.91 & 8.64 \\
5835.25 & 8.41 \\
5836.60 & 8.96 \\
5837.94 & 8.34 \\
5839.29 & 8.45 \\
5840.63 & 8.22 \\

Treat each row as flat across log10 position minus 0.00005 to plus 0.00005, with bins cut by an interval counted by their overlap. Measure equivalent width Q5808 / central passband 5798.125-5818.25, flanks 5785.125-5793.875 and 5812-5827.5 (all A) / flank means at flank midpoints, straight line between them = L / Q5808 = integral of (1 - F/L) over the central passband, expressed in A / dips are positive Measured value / -0.3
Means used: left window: 8.57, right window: 8.67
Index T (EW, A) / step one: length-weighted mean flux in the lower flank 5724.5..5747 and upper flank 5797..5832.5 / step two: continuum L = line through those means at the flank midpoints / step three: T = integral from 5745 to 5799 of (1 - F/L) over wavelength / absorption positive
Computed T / 0.7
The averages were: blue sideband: 8.55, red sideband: 8.68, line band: 8.49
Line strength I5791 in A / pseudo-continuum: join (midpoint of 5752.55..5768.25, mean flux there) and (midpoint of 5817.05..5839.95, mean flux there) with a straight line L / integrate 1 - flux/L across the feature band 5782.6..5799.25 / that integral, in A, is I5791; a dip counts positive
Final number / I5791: 0.5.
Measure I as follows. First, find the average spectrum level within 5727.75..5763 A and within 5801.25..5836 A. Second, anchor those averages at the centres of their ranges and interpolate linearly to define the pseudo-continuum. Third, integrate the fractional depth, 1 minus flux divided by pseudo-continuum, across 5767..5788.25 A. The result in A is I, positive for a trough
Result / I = 1.2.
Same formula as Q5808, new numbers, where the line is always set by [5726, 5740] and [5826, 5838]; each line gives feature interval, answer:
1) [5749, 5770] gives -0.3 A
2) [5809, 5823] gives 0.1 A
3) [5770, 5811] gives 0.9 A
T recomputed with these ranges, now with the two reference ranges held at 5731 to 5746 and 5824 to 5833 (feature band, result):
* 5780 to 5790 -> 0.3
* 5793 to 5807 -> -0.1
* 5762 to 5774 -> 0.3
